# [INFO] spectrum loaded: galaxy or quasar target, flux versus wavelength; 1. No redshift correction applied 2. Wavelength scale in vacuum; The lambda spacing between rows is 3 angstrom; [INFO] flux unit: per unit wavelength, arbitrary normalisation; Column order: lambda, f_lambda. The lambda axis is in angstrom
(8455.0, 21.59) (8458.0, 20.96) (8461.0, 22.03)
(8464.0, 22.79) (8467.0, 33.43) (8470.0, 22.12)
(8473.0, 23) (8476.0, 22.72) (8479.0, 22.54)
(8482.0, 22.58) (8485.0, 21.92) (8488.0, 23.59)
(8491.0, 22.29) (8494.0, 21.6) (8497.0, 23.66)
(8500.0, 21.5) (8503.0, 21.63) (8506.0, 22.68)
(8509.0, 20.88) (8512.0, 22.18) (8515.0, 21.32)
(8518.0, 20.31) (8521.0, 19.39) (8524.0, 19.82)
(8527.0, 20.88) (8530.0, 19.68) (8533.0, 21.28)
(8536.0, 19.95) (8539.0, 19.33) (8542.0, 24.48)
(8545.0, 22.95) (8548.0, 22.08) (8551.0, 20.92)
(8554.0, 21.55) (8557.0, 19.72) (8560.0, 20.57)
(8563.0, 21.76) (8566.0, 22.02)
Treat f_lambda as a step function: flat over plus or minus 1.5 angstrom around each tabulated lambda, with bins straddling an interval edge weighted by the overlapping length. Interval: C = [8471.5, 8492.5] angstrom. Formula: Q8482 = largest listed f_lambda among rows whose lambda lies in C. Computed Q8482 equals 23.59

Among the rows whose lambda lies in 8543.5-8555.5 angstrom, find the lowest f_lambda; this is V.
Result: 20.92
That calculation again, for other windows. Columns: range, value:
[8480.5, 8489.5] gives 21.92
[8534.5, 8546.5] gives 19.33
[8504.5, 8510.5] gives 20.88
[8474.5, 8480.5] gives 22.54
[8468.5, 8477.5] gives 22.12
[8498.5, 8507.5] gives 21.5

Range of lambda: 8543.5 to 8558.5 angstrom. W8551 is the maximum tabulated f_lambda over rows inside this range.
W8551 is 22.95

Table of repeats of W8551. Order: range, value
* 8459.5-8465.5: 22.79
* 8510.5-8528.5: 22.18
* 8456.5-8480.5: 33.43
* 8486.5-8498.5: 23.66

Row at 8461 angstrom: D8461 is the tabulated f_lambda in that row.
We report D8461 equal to 22.03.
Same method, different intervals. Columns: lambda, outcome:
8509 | 20.88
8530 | 19.68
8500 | 21.5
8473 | 23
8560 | 20.57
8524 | 19.82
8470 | 22.12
